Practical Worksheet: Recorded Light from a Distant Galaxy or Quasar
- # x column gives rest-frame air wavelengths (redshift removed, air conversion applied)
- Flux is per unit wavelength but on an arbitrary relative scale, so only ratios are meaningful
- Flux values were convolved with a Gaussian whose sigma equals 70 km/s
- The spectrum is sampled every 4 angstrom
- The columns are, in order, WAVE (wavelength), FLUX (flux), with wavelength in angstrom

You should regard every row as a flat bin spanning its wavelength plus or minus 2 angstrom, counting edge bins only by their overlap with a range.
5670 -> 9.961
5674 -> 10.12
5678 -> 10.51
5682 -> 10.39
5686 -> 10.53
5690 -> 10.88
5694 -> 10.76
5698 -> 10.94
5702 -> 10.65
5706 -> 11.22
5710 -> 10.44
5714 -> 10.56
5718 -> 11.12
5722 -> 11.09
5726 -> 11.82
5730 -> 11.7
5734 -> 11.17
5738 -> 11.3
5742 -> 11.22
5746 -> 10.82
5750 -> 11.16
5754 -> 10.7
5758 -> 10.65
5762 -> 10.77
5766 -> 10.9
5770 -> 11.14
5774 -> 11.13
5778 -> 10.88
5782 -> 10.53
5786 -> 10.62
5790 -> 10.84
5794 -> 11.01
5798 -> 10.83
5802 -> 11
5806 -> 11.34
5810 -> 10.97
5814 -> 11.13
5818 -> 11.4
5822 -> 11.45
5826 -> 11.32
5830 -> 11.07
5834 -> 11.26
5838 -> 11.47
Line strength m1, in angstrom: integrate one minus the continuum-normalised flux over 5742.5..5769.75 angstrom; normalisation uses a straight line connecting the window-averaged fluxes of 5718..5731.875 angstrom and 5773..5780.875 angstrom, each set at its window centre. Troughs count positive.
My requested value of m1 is 0.7 angstrom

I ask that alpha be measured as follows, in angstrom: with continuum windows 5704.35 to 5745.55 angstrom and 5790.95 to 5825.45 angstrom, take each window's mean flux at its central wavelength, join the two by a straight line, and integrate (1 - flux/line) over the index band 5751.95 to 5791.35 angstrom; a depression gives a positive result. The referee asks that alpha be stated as 1.2 angstrom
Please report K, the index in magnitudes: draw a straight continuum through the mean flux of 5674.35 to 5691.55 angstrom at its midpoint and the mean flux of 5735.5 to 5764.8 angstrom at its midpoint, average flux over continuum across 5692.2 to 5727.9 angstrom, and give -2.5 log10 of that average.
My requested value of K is -0.03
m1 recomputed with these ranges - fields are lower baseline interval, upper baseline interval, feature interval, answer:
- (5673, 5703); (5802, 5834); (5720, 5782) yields -0.97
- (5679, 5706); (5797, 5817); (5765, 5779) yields -0.07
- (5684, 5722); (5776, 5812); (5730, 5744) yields -0.59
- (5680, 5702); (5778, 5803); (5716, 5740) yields -1.41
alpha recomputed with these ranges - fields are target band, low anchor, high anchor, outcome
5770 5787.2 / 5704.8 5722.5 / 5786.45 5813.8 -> 0.2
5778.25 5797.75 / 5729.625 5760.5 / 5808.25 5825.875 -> 0.7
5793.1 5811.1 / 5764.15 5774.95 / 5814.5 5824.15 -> 0.4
